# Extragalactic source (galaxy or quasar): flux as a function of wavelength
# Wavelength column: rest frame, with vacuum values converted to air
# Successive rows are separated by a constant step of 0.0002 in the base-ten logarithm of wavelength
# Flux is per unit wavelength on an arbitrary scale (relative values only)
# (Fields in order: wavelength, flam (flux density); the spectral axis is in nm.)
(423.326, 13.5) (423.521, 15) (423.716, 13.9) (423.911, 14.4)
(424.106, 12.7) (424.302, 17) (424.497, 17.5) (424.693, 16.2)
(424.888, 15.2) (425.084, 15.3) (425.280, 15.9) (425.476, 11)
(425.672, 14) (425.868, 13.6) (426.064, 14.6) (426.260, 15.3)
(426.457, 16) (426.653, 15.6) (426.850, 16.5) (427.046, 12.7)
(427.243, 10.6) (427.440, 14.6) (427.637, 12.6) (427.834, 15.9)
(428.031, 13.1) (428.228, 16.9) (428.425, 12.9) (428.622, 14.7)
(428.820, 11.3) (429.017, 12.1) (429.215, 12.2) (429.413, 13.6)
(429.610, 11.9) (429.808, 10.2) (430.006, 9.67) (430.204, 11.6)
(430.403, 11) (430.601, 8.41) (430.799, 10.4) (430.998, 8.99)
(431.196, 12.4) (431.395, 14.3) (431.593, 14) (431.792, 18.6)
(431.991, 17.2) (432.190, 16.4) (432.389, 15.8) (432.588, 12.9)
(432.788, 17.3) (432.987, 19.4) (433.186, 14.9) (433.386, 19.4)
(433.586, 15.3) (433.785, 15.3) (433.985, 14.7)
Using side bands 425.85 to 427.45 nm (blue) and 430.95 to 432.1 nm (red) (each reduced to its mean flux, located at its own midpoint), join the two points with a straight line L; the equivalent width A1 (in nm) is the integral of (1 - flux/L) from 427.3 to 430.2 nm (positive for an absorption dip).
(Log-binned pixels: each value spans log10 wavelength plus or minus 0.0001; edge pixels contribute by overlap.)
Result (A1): 0.31 nm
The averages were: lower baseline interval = 14.4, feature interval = 12.9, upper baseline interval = 14.5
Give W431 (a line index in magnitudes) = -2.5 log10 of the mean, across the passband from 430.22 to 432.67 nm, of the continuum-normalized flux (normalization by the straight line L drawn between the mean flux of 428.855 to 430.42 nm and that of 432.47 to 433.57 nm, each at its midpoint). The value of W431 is 0.08 mag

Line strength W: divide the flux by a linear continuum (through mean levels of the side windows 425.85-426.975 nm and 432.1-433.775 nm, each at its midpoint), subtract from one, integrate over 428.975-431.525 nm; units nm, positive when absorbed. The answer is 0.74 nm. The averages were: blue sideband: 15.3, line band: 11.3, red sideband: 16.4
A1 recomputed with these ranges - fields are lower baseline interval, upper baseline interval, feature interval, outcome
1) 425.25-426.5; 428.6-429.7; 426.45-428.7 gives -0.164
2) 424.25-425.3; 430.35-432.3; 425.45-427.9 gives 0.187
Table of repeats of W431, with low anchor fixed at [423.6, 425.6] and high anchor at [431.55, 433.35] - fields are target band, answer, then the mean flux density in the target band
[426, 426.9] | -0.022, 15.6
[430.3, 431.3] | 0.492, 10.3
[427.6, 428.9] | 0.118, 14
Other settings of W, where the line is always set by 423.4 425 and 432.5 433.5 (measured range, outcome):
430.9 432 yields 0.17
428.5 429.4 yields 0.19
